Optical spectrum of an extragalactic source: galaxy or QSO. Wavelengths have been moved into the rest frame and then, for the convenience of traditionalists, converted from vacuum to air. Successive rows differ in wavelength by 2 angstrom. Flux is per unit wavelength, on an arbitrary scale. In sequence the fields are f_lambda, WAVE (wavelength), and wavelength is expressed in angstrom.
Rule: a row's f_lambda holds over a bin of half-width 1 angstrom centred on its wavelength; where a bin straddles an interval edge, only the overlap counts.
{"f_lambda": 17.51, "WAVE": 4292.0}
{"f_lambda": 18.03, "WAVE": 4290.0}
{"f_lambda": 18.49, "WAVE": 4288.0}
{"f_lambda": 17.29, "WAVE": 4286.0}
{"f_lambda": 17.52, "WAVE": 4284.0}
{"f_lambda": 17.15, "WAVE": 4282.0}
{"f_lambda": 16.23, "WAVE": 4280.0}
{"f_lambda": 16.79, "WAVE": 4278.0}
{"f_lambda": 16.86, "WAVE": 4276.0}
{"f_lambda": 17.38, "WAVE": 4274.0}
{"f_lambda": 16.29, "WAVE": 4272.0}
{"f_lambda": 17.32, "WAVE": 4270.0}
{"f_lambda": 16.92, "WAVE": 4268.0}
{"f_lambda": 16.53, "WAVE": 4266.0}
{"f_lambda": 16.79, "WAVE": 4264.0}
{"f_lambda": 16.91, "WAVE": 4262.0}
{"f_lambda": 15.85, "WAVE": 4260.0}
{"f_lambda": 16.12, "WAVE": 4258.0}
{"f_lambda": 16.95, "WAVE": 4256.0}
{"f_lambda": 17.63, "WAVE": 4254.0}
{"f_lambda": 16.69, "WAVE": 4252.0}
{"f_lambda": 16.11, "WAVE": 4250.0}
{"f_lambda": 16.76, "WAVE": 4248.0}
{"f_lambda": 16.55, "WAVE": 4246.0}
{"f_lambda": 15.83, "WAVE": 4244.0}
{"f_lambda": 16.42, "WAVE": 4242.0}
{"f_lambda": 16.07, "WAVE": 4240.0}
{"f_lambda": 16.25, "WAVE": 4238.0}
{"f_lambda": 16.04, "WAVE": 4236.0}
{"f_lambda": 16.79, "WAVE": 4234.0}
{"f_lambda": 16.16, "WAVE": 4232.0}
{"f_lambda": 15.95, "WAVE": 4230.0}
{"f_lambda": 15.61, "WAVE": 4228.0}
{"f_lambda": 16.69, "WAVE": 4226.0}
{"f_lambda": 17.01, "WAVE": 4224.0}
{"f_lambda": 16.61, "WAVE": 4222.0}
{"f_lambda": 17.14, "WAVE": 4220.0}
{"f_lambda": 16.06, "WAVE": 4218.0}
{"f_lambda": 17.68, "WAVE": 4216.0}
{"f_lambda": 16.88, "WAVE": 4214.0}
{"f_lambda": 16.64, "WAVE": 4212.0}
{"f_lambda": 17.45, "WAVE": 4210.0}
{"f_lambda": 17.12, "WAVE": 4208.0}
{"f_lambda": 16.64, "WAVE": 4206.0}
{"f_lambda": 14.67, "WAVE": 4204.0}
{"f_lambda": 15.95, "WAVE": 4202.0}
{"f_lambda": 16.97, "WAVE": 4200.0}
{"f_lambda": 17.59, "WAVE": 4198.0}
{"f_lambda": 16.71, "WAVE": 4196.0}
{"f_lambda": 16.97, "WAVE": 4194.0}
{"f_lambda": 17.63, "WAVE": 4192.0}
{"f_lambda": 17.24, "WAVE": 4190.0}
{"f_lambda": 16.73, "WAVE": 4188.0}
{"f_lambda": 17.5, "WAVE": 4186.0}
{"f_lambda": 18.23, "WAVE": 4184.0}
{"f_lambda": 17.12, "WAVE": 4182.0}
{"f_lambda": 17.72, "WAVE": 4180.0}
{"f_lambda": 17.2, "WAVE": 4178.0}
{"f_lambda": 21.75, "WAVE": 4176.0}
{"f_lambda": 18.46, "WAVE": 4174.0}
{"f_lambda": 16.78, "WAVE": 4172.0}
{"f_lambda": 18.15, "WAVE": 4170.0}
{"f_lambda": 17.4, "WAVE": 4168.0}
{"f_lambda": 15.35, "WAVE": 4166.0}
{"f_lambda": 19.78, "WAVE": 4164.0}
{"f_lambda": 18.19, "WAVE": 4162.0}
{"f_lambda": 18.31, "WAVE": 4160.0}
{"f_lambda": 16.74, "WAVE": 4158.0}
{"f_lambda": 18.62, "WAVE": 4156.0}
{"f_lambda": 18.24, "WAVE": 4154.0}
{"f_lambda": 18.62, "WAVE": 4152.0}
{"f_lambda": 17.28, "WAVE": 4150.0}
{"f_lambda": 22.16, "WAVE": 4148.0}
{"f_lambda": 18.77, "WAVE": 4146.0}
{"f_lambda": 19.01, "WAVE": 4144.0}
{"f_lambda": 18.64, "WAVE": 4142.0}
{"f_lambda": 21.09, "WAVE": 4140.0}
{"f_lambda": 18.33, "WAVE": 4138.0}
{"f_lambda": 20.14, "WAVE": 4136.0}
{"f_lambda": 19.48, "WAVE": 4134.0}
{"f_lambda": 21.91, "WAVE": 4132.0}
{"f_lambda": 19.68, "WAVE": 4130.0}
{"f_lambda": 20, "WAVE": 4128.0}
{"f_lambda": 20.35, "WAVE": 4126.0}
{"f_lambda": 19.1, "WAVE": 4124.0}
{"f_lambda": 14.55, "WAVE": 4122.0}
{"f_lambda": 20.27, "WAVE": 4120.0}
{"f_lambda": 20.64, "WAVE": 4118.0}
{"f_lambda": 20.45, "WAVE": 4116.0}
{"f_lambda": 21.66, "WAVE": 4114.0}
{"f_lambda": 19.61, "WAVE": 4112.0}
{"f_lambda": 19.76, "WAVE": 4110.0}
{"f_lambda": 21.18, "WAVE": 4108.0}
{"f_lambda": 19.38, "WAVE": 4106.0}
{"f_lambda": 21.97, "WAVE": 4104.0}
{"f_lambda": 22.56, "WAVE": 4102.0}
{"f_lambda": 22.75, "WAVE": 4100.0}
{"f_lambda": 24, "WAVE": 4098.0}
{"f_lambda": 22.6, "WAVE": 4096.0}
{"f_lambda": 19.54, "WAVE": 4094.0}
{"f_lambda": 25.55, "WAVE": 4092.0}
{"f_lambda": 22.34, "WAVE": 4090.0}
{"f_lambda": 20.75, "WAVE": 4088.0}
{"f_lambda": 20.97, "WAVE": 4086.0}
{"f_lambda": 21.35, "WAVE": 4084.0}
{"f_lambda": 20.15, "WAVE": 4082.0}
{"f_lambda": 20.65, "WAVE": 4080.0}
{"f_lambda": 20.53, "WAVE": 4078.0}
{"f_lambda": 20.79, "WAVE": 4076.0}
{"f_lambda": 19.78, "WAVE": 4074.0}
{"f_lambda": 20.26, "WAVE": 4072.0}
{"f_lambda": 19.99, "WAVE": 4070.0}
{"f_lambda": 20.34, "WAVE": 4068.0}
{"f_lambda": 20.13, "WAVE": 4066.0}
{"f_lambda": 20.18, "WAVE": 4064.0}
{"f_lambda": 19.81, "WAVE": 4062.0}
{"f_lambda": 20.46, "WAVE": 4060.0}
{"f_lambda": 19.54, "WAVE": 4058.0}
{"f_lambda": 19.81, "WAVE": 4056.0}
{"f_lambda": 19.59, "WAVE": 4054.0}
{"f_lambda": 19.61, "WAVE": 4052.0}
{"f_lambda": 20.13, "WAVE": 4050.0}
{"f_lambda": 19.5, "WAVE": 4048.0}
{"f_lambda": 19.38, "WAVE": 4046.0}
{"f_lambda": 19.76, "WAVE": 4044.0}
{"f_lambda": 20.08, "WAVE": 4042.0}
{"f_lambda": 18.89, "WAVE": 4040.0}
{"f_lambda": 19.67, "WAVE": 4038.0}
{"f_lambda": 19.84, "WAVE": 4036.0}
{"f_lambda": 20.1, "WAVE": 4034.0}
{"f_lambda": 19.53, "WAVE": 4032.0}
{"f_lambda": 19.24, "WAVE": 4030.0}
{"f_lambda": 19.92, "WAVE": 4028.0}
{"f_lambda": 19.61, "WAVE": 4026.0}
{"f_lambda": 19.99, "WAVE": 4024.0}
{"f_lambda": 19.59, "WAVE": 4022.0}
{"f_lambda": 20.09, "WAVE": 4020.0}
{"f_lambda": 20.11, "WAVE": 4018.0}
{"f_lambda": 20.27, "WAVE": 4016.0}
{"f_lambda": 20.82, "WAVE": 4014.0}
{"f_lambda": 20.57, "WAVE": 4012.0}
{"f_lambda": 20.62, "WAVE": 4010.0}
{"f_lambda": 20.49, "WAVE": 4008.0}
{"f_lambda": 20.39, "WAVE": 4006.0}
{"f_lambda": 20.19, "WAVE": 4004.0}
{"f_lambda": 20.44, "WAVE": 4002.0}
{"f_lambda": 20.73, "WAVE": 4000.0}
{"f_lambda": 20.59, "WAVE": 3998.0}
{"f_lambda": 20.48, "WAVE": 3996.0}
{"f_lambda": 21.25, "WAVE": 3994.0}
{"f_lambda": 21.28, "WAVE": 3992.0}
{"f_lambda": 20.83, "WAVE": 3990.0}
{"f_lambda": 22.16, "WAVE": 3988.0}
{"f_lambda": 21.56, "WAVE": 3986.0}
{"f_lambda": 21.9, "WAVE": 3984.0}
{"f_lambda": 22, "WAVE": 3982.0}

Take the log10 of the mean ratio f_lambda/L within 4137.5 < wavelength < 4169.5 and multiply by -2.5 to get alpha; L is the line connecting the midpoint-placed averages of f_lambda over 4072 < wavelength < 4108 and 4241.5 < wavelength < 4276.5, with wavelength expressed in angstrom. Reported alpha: 0.06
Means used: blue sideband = 21.5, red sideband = 16.7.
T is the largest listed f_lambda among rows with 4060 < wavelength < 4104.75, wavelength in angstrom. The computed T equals 25.55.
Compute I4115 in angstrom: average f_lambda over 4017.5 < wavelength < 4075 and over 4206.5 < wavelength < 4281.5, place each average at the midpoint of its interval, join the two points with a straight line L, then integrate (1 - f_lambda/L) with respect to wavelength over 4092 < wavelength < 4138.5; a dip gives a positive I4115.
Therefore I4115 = -4.59 angstrom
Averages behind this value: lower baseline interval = 19.8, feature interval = 20.6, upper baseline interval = 16.6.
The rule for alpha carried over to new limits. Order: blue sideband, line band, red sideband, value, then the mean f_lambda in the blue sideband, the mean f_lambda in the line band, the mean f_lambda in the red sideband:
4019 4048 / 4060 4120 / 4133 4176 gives -0.098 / 19.7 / 21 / 18.6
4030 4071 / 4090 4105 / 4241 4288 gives -0.185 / 19.8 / 22.7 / 16.8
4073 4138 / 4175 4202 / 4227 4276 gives 0.045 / 20.7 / 17.6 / 16.5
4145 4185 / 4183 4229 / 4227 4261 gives 0.025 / 18.2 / 16.9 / 16.3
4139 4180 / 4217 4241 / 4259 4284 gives 0.069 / 18.5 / 16.4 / 16.8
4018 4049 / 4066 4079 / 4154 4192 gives -0.060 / 19.7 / 20.3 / 17.9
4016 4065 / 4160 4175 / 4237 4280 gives 0.010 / 19.8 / 17.8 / 16.6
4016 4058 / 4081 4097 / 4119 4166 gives -0.121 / 19.7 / 21.7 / 19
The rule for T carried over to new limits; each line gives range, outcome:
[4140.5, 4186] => 22.16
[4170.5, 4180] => 21.75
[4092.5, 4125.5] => 24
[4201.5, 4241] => 17.68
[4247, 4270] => 17.63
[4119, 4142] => 21.91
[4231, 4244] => 16.79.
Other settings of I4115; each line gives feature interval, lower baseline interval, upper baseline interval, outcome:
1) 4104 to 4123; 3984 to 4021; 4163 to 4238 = -1.2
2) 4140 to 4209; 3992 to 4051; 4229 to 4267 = -0.7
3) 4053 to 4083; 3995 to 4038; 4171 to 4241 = -1.3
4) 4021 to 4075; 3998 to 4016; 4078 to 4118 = 2.9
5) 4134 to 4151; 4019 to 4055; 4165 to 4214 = -1.4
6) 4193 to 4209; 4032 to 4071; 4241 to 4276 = 0.9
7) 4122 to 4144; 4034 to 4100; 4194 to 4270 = -0.8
